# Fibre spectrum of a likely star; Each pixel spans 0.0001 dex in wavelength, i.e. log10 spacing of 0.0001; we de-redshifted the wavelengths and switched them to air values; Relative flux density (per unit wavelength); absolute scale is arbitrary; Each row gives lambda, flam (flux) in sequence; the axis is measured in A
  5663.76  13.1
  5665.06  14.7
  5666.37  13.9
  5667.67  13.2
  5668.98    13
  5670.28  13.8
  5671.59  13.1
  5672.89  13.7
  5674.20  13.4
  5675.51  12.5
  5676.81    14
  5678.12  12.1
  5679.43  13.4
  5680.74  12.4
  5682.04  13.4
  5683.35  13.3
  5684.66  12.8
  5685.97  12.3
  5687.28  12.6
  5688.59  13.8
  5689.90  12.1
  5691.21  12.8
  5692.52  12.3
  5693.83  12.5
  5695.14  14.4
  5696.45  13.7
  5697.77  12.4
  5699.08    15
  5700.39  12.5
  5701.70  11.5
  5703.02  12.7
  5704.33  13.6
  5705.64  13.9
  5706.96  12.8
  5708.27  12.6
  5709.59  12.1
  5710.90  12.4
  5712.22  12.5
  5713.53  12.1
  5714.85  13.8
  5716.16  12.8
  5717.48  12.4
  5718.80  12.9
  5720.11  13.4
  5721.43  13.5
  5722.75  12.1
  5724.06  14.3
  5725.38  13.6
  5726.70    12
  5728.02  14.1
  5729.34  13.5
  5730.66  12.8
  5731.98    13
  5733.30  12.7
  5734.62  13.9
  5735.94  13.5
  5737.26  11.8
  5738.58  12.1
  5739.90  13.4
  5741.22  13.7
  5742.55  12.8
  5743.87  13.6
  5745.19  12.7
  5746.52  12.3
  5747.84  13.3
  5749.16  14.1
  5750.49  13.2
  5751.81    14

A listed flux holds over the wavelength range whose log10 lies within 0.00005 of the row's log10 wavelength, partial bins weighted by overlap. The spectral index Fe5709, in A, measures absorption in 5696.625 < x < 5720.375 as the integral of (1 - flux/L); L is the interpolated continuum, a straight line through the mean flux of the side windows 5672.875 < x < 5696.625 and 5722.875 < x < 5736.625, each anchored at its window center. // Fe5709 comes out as 0.5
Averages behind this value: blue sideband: 13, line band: 12.9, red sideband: 13.3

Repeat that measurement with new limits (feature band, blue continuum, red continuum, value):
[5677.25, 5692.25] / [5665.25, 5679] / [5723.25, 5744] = 0.5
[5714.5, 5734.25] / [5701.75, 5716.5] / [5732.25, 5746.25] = -0.4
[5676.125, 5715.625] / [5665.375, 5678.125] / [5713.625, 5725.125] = 0.9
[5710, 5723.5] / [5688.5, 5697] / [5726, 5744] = 0.3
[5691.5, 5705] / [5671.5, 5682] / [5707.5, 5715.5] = -0.3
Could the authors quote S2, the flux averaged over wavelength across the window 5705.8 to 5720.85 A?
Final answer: 12.8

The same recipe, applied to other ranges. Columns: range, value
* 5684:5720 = 12.9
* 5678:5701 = 13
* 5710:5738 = 13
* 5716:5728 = 13.1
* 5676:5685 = 13.1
